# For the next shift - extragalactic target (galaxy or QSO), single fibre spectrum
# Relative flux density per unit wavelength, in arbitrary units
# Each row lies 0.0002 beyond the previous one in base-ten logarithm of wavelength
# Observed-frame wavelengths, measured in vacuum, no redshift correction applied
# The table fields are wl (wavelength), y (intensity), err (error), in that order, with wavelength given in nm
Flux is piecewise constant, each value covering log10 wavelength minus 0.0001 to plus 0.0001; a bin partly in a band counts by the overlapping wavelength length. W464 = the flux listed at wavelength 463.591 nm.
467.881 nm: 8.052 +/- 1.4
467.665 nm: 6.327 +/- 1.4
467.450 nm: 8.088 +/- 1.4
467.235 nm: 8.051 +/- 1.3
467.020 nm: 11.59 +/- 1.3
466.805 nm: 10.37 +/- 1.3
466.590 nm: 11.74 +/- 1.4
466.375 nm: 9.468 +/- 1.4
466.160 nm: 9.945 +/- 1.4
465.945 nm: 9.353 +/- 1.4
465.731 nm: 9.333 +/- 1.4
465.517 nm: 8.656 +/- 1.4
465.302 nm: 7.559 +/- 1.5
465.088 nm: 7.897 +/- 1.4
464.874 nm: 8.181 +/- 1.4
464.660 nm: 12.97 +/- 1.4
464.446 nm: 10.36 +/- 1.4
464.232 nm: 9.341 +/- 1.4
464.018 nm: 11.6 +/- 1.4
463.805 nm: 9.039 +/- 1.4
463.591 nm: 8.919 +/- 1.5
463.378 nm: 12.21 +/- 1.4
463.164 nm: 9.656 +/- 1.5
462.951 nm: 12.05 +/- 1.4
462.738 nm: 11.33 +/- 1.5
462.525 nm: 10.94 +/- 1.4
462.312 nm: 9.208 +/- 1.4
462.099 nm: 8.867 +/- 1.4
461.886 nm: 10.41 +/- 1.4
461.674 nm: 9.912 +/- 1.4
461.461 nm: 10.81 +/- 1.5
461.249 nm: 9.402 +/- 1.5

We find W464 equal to 8.919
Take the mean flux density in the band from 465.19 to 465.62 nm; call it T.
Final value 8.09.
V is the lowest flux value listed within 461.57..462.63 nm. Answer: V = 8.867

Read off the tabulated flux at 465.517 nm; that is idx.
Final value 8.656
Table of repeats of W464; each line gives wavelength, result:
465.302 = 7.559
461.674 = 9.912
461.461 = 10.81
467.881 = 8.052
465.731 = 9.333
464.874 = 8.181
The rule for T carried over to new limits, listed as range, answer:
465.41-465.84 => 9.02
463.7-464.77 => 10.7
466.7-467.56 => 9.52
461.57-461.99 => 10.2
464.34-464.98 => 10.5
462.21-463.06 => 10.9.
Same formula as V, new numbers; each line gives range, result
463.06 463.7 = 8.919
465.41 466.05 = 8.656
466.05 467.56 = 8.051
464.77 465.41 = 7.559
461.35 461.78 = 9.912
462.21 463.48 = 9.208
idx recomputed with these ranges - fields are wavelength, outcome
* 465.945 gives 9.353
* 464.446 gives 10.36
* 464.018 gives 11.6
